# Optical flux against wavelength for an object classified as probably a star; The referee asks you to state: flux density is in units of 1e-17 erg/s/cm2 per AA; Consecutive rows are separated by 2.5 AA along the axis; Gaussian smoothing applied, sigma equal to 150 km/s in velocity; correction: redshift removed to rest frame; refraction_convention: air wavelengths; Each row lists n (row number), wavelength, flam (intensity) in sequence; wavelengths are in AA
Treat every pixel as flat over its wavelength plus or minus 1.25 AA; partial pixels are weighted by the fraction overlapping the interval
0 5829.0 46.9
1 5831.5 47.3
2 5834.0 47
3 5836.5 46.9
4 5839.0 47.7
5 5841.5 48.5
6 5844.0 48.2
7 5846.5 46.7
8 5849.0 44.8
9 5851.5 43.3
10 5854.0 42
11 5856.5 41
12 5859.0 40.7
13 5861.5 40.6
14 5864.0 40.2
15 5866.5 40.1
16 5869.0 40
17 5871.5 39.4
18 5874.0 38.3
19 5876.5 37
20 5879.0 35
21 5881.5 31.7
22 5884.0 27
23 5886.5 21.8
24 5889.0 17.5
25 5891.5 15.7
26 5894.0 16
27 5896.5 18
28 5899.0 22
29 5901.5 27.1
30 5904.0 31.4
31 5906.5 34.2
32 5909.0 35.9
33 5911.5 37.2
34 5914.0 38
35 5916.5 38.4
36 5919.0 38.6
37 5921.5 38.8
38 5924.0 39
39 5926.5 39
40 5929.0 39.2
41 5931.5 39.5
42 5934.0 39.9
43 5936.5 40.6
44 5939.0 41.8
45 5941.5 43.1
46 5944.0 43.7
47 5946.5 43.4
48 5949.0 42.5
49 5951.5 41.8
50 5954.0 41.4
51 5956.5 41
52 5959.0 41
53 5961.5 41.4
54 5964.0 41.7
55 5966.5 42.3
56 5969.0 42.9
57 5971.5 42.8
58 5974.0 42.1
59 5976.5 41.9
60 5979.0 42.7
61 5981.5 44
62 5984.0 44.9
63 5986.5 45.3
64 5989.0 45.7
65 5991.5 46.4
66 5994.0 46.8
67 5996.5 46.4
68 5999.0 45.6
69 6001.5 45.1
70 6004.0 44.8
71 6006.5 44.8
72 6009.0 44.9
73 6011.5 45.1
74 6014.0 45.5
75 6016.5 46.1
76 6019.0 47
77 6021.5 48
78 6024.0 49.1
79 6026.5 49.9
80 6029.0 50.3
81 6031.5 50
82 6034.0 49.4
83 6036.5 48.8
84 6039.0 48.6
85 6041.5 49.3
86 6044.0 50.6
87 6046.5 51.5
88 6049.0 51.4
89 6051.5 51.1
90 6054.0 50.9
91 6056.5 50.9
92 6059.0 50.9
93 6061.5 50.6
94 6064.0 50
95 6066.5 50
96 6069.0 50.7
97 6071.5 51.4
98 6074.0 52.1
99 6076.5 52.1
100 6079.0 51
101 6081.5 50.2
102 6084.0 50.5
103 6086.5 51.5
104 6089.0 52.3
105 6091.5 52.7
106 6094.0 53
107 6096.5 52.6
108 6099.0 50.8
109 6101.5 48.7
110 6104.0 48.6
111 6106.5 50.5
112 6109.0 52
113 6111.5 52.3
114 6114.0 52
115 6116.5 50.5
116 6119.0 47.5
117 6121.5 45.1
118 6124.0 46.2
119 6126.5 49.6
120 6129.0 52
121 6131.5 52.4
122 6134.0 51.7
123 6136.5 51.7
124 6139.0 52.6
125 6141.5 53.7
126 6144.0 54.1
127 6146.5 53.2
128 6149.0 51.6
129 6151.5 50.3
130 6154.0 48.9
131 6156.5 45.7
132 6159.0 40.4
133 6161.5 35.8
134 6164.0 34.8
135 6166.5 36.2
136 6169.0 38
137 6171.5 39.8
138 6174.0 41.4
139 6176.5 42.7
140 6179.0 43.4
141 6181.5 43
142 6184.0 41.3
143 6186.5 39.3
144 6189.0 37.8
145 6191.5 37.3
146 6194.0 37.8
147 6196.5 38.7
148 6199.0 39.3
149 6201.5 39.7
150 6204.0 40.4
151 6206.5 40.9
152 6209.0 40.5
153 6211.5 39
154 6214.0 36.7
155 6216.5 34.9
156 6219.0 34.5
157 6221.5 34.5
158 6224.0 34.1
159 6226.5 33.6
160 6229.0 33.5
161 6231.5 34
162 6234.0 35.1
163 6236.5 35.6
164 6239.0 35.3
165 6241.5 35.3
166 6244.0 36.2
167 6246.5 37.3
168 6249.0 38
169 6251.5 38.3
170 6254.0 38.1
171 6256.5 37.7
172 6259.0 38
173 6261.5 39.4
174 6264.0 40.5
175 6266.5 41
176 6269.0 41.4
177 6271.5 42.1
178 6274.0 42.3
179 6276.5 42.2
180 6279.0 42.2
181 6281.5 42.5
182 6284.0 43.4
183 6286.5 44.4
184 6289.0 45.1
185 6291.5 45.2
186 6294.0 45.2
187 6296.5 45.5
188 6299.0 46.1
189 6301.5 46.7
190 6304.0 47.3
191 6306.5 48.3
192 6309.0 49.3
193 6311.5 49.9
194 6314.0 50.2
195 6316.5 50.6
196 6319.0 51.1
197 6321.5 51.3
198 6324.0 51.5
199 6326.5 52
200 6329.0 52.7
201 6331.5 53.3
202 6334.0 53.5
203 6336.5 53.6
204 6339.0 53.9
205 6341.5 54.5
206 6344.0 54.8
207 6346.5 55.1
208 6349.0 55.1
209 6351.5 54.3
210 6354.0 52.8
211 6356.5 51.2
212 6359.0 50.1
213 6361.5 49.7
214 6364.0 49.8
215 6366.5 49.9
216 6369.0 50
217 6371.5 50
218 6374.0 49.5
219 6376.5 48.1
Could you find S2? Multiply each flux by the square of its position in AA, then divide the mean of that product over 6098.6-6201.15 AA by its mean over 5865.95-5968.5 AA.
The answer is 1.38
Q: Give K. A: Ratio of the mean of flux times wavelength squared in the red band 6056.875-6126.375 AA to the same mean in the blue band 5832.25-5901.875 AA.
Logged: 1.51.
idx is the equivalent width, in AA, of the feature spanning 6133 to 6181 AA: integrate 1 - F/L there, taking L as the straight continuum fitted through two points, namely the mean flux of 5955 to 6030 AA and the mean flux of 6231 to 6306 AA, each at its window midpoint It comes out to -3.4 AA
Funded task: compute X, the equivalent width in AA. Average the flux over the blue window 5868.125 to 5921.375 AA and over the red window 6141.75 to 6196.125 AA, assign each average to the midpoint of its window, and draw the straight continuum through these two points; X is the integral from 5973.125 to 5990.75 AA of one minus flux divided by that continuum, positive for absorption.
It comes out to -4.8 AA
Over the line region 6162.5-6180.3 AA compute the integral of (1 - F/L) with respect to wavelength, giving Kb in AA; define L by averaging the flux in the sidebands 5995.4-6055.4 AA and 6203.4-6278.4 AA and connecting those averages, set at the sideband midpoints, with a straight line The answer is 0.7 AA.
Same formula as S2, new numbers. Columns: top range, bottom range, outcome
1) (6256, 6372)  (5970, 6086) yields 1.10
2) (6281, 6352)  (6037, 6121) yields 1.06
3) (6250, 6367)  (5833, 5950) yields 1.47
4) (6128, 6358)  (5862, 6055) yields 1.18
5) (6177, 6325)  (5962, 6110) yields 0.91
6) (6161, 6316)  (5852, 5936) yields 1.32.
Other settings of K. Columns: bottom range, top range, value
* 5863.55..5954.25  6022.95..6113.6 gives 1.53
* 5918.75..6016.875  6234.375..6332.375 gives 1.13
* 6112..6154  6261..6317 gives 0.93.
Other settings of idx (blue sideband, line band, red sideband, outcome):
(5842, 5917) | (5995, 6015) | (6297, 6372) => -3.2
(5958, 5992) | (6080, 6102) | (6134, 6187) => -3.6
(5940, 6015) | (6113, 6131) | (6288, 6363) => -1.0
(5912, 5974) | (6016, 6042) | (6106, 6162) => -2.3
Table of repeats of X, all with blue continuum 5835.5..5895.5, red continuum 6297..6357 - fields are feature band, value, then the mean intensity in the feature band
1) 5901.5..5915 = 1.34 AA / 34.5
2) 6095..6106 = -1.45 AA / 50.3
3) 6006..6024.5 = -2.02 AA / 46.3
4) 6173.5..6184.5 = 1.03 AA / 42.5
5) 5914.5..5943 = -0.60 AA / 39.8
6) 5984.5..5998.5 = -1.74 AA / 46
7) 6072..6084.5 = -2.16 AA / 51.2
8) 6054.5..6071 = -2.82 AA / 50.6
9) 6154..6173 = 2.87 AA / 39.4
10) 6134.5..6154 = -2.74 AA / 52.2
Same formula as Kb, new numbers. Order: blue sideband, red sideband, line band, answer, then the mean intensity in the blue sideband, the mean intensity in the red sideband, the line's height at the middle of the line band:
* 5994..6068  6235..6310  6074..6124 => -4.40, 48.5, 41.6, 46.5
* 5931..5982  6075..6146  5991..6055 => -2.90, 42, 51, 45.9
